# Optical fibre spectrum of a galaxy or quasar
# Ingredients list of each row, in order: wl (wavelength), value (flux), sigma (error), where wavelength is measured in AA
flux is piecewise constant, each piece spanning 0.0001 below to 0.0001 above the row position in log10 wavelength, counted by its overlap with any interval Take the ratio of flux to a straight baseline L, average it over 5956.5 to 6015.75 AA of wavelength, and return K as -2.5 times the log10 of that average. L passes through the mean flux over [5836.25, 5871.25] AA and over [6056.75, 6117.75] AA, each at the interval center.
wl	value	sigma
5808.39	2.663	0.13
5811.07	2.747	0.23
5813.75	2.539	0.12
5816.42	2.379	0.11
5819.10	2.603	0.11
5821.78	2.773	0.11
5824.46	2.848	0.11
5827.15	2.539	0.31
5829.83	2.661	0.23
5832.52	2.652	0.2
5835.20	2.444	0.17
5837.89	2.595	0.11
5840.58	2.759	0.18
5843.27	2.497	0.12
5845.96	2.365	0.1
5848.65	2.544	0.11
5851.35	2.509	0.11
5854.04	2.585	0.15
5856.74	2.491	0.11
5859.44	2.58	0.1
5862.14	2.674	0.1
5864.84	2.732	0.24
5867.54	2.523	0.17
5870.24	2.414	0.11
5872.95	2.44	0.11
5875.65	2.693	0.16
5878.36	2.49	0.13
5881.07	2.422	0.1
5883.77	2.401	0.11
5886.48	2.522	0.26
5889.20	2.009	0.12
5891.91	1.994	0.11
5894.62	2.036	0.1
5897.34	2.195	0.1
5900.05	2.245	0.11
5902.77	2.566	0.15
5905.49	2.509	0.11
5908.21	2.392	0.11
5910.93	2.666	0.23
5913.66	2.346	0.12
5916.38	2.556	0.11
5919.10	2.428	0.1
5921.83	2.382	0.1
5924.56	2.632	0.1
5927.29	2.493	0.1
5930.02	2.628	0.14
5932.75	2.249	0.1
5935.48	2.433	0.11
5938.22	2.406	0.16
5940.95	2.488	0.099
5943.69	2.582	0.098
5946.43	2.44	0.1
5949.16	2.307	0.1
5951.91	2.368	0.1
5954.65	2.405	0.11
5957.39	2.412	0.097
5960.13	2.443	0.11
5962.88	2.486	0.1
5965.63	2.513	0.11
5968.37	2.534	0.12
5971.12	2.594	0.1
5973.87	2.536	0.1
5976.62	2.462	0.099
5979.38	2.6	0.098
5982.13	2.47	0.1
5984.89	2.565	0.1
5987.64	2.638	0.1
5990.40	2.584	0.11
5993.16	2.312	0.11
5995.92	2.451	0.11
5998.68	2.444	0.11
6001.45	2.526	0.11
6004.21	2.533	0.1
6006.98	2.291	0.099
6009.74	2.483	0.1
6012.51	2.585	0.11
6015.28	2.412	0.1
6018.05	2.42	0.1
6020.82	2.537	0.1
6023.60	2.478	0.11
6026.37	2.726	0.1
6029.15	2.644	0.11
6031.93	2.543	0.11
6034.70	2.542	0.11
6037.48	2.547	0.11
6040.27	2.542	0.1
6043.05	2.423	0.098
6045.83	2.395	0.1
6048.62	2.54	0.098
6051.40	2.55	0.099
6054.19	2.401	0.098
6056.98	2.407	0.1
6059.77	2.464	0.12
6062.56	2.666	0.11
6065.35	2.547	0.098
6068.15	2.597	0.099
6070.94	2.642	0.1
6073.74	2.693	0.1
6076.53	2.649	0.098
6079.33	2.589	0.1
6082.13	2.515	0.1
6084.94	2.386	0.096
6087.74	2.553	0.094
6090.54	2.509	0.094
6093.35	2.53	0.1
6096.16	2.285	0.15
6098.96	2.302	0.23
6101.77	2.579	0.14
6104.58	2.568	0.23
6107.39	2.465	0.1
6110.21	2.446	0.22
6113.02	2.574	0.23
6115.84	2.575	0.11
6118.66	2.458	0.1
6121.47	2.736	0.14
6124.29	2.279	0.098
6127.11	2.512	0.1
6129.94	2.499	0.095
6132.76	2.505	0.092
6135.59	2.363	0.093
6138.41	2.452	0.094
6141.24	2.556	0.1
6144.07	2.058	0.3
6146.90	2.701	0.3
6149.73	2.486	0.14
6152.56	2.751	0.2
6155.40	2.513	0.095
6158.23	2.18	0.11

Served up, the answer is 0.02 mag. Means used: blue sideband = 2.56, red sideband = 2.53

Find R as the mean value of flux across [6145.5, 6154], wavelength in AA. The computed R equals 2.65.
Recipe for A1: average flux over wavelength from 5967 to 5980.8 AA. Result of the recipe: 2.55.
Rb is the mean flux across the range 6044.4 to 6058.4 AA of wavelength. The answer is 2.46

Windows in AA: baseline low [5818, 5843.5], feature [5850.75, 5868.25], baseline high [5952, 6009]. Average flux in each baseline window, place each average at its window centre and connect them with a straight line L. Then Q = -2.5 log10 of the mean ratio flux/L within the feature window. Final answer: 0.01 mag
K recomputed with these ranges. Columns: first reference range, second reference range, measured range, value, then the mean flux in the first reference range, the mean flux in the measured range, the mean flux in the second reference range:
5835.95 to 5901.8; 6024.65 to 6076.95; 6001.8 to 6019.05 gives 0.030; 2.45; 2.46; 2.55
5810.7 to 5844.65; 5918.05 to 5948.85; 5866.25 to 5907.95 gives 0.074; 2.61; 2.36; 2.46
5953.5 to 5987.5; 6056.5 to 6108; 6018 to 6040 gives -0.019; 2.51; 2.56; 2.53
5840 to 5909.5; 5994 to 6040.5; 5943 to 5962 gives 0.027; 2.44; 2.42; 2.51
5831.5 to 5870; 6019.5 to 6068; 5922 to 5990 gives 0.025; 2.56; 2.49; 2.53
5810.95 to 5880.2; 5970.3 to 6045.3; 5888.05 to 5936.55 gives 0.076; 2.58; 2.38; 2.51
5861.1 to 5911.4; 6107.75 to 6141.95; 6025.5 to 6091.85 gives -0.031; 2.41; 2.54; 2.49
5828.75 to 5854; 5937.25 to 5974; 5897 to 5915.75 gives 0.031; 2.56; 2.43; 2.46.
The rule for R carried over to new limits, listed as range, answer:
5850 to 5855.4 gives 2.55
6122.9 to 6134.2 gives 2.45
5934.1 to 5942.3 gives 2.44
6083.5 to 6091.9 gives 2.48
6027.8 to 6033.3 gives 2.59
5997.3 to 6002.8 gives 2.48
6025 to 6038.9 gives 2.6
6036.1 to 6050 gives 2.49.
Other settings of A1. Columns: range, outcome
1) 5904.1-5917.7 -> 2.49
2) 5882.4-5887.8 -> 2.47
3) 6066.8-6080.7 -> 2.64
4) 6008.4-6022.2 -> 2.49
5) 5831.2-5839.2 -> 2.56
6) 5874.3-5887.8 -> 2.51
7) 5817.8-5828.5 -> 2.69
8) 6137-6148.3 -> 2.44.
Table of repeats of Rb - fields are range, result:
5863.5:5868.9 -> 2.63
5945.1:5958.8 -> 2.39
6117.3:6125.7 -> 2.49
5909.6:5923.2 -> 2.47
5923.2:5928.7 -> 2.56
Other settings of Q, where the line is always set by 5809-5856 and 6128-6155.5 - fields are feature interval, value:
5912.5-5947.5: 0.04 mag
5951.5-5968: 0.04 mag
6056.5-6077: -0.03 mag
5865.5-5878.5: 0.02 mag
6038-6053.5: 0.01 mag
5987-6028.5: 0.02 mag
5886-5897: 0.21 mag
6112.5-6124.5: -0.02 mag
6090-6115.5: 0.01 mag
